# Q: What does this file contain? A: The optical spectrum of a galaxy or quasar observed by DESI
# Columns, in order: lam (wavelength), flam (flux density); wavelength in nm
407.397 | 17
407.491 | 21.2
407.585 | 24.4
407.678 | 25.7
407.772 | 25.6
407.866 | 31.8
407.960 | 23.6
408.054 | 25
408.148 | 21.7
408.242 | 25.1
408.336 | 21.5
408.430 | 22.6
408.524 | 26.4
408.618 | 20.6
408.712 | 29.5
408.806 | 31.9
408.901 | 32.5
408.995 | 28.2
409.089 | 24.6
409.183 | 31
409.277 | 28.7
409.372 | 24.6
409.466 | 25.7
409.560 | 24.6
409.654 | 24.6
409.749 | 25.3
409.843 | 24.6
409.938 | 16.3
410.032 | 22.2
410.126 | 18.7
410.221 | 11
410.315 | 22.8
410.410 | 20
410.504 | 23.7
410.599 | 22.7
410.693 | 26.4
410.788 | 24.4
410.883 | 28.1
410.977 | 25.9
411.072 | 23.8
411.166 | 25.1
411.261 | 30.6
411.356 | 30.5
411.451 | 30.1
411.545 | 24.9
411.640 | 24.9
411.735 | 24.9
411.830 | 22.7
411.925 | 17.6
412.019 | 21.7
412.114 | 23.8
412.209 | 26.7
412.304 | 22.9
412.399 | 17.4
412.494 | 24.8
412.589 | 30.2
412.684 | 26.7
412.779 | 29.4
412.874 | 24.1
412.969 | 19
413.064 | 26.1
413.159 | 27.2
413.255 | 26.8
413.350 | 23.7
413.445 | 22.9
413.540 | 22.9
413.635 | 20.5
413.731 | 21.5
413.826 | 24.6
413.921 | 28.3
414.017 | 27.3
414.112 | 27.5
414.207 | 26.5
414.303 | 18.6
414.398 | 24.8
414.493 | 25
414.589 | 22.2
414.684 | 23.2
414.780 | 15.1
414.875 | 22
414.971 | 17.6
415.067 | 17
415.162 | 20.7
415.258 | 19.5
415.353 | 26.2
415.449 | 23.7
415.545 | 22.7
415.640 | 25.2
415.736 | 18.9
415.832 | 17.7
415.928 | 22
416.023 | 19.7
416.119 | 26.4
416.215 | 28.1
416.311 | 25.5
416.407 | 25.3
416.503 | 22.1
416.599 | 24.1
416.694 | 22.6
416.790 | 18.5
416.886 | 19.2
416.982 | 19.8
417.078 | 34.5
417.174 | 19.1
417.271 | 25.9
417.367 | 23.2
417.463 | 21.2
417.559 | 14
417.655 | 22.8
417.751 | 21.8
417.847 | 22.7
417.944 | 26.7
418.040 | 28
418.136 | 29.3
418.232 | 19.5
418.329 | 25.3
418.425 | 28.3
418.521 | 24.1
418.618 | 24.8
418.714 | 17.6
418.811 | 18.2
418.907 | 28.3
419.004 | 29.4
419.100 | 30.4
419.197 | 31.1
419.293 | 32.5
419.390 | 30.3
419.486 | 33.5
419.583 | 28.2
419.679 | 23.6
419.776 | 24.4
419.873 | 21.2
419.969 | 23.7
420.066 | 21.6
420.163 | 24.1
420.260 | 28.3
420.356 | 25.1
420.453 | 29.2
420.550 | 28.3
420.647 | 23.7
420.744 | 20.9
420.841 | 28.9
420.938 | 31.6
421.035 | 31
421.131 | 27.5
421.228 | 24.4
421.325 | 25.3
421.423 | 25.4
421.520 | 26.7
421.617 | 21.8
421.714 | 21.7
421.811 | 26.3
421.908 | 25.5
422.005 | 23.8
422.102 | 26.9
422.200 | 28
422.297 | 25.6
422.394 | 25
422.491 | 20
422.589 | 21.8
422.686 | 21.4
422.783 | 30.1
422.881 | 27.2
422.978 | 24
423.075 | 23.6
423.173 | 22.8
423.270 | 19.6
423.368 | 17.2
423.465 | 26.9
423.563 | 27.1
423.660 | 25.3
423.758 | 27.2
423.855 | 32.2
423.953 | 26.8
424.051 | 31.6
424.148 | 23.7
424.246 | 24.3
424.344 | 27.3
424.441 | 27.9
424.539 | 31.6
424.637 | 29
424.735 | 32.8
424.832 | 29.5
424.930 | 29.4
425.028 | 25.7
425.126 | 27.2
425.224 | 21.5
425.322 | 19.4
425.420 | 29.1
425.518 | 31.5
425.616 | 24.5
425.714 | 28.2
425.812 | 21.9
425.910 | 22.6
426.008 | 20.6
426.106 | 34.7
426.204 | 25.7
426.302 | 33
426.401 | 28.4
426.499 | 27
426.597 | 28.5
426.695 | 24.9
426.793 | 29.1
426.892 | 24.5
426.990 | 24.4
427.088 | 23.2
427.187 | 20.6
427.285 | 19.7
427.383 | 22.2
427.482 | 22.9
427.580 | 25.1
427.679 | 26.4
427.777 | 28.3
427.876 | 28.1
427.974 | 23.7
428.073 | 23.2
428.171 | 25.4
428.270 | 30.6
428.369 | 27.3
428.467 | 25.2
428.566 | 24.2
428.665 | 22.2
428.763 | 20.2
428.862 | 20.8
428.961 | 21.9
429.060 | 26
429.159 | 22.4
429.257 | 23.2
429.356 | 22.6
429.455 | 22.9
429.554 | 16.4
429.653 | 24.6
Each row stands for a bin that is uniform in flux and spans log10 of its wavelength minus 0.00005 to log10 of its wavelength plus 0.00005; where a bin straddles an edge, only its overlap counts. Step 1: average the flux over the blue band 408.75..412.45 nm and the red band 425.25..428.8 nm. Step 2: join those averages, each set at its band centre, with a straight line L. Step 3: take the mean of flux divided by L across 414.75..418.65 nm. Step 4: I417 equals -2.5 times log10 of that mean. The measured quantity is 0.10 mag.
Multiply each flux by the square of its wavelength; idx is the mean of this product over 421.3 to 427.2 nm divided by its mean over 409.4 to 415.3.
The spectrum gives 1.16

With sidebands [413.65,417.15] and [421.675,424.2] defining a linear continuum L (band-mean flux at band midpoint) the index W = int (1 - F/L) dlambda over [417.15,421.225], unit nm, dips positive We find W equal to -0.26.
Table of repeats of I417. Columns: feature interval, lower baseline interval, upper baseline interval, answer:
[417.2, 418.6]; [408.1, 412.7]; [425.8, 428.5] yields 0.061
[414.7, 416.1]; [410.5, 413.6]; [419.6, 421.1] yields 0.214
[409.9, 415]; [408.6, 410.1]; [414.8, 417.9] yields 0.023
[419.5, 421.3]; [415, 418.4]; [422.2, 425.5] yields -0.067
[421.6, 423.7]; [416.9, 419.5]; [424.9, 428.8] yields 0.048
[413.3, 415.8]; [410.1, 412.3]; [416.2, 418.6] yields 0.056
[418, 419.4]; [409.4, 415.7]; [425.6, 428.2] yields -0.084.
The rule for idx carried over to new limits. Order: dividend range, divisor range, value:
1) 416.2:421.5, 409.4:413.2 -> 1.08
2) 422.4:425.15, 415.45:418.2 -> 1.17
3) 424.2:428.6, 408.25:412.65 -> 1.15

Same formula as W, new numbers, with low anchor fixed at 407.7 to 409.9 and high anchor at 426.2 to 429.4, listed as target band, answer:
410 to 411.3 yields 0.14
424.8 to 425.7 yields -0.05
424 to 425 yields -0.14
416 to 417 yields 0.10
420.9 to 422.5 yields -0.03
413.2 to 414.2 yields 0.04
